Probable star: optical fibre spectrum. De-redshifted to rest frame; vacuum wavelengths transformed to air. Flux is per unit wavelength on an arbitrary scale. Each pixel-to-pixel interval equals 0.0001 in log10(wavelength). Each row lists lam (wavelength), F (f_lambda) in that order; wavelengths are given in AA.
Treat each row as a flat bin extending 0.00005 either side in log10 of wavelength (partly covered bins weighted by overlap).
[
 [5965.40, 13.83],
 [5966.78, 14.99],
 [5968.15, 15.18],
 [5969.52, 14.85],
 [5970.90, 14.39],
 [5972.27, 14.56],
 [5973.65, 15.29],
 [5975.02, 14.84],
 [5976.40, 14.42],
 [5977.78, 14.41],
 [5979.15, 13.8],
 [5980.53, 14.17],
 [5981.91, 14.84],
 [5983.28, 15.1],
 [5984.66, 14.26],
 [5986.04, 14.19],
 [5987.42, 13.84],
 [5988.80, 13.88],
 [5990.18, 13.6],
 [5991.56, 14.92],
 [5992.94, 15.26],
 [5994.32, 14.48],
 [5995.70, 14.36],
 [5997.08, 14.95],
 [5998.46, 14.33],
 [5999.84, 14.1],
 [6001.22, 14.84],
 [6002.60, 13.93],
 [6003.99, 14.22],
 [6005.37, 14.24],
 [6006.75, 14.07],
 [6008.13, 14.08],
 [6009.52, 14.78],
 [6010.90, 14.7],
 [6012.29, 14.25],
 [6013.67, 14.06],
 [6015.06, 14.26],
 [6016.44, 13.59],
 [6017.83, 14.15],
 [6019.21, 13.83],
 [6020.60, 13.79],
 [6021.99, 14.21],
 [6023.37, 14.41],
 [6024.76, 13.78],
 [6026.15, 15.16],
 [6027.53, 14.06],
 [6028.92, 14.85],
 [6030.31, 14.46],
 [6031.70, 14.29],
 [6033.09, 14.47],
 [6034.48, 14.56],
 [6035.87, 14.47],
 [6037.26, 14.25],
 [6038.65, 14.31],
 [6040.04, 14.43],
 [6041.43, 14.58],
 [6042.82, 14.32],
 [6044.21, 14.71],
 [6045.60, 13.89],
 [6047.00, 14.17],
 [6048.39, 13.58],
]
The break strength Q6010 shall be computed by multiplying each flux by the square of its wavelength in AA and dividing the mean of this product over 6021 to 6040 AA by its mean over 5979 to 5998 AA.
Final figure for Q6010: 1.0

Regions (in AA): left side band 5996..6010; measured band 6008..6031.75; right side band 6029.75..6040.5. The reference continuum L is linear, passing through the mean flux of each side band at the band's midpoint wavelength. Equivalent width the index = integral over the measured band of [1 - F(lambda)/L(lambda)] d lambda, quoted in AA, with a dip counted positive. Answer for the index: 0.2 AA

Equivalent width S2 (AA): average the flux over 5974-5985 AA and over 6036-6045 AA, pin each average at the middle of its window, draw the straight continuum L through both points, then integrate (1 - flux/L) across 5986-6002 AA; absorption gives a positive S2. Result 0.1 AA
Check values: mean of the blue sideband 14.5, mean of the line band 14.4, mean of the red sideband 14.4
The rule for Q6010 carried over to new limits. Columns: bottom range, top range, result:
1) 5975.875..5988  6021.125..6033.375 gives 1.02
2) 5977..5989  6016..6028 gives 1.00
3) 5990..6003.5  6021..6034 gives 1.00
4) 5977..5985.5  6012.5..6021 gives 0.98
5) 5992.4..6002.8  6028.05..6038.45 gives 1.00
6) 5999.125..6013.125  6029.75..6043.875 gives 1.02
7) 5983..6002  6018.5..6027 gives 1.00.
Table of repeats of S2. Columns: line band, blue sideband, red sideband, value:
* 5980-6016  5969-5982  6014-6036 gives 0.1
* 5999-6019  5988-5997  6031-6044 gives 0.3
